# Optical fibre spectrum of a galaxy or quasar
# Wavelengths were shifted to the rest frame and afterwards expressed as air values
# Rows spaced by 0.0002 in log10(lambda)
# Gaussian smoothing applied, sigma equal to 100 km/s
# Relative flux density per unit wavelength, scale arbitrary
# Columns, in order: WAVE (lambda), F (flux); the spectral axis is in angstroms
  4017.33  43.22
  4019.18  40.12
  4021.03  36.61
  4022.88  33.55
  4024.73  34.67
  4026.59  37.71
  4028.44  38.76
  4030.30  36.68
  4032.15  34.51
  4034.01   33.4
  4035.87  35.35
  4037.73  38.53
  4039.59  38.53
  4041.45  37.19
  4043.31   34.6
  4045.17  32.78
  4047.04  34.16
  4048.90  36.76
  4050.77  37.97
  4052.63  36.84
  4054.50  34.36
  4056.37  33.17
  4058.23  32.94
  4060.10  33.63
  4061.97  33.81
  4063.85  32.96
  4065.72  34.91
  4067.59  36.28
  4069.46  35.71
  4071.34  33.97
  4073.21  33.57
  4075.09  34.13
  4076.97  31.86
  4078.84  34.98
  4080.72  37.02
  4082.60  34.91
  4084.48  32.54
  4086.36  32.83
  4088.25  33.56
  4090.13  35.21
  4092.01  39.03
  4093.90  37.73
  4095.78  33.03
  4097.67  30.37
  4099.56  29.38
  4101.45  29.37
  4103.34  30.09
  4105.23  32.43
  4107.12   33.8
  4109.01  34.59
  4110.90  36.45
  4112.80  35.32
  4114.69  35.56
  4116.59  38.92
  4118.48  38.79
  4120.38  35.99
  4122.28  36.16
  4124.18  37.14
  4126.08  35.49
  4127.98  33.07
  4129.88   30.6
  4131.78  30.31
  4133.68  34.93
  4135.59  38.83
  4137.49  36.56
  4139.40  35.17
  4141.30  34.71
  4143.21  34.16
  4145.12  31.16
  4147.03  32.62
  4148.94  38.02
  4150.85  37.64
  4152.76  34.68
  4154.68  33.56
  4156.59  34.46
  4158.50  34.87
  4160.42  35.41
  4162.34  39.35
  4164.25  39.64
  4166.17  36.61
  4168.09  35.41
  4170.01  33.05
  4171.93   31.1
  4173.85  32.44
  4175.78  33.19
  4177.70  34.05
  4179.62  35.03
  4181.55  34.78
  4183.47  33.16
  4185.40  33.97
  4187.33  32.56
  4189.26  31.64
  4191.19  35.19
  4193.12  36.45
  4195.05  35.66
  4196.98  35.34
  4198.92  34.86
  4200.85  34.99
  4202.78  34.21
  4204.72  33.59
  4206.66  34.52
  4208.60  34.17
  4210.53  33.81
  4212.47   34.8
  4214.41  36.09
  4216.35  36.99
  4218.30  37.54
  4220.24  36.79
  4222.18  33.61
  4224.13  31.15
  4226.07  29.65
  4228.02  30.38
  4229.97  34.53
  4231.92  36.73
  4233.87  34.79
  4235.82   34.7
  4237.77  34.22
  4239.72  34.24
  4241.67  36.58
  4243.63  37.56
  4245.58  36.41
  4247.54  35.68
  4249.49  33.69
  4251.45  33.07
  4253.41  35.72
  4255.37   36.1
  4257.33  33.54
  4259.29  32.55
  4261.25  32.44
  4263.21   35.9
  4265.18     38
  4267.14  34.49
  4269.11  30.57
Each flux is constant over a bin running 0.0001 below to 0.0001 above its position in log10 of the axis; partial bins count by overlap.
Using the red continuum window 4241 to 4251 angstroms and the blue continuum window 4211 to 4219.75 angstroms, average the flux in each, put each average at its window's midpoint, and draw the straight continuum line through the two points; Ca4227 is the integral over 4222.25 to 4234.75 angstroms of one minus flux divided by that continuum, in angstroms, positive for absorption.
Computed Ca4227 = 1.1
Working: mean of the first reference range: 36.2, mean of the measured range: 32.9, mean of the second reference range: 35.8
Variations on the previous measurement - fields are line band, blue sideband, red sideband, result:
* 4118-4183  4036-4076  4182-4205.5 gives -0.7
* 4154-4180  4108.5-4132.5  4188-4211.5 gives 0.0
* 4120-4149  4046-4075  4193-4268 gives 0.1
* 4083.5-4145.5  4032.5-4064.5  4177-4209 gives 0.7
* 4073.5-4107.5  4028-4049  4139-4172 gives 2.0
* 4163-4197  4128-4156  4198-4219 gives 0.3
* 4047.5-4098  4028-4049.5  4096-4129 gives 0.7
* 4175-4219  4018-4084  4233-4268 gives 0.6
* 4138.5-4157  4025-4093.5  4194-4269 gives 0.1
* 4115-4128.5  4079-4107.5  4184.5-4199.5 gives -1.1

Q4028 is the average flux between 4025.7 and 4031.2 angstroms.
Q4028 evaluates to 37.7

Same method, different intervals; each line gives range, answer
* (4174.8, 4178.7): 33.6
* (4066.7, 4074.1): 34.9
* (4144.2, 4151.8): 34.9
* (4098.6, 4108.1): 31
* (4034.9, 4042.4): 37.4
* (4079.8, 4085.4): 34.8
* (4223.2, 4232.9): 32.5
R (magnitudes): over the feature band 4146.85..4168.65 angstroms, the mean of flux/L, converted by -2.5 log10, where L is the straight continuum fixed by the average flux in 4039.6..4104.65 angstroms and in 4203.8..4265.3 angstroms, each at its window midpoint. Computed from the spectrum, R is -0.05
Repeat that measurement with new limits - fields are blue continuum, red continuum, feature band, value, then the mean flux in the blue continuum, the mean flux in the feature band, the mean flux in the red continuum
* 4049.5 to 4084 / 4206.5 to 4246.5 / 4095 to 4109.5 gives 0.10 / 34.6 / 31.5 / 34.7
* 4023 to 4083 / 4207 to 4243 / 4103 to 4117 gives 0.01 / 35.2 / 34.7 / 34.5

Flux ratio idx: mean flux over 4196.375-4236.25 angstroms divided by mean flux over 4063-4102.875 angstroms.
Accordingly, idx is 1.01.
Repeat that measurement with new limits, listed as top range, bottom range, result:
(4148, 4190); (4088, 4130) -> 1.01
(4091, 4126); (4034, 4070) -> 0.98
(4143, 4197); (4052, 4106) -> 1.03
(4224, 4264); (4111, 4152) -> 0.97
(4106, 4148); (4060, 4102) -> 1.03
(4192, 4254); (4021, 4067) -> 0.98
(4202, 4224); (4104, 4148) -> 1.00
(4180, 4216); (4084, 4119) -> 1.01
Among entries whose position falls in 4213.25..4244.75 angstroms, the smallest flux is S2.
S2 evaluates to 29.65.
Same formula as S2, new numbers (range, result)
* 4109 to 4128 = 33.07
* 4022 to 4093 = 31.86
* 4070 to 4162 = 29.37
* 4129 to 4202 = 30.31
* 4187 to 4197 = 31.64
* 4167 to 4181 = 31.1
